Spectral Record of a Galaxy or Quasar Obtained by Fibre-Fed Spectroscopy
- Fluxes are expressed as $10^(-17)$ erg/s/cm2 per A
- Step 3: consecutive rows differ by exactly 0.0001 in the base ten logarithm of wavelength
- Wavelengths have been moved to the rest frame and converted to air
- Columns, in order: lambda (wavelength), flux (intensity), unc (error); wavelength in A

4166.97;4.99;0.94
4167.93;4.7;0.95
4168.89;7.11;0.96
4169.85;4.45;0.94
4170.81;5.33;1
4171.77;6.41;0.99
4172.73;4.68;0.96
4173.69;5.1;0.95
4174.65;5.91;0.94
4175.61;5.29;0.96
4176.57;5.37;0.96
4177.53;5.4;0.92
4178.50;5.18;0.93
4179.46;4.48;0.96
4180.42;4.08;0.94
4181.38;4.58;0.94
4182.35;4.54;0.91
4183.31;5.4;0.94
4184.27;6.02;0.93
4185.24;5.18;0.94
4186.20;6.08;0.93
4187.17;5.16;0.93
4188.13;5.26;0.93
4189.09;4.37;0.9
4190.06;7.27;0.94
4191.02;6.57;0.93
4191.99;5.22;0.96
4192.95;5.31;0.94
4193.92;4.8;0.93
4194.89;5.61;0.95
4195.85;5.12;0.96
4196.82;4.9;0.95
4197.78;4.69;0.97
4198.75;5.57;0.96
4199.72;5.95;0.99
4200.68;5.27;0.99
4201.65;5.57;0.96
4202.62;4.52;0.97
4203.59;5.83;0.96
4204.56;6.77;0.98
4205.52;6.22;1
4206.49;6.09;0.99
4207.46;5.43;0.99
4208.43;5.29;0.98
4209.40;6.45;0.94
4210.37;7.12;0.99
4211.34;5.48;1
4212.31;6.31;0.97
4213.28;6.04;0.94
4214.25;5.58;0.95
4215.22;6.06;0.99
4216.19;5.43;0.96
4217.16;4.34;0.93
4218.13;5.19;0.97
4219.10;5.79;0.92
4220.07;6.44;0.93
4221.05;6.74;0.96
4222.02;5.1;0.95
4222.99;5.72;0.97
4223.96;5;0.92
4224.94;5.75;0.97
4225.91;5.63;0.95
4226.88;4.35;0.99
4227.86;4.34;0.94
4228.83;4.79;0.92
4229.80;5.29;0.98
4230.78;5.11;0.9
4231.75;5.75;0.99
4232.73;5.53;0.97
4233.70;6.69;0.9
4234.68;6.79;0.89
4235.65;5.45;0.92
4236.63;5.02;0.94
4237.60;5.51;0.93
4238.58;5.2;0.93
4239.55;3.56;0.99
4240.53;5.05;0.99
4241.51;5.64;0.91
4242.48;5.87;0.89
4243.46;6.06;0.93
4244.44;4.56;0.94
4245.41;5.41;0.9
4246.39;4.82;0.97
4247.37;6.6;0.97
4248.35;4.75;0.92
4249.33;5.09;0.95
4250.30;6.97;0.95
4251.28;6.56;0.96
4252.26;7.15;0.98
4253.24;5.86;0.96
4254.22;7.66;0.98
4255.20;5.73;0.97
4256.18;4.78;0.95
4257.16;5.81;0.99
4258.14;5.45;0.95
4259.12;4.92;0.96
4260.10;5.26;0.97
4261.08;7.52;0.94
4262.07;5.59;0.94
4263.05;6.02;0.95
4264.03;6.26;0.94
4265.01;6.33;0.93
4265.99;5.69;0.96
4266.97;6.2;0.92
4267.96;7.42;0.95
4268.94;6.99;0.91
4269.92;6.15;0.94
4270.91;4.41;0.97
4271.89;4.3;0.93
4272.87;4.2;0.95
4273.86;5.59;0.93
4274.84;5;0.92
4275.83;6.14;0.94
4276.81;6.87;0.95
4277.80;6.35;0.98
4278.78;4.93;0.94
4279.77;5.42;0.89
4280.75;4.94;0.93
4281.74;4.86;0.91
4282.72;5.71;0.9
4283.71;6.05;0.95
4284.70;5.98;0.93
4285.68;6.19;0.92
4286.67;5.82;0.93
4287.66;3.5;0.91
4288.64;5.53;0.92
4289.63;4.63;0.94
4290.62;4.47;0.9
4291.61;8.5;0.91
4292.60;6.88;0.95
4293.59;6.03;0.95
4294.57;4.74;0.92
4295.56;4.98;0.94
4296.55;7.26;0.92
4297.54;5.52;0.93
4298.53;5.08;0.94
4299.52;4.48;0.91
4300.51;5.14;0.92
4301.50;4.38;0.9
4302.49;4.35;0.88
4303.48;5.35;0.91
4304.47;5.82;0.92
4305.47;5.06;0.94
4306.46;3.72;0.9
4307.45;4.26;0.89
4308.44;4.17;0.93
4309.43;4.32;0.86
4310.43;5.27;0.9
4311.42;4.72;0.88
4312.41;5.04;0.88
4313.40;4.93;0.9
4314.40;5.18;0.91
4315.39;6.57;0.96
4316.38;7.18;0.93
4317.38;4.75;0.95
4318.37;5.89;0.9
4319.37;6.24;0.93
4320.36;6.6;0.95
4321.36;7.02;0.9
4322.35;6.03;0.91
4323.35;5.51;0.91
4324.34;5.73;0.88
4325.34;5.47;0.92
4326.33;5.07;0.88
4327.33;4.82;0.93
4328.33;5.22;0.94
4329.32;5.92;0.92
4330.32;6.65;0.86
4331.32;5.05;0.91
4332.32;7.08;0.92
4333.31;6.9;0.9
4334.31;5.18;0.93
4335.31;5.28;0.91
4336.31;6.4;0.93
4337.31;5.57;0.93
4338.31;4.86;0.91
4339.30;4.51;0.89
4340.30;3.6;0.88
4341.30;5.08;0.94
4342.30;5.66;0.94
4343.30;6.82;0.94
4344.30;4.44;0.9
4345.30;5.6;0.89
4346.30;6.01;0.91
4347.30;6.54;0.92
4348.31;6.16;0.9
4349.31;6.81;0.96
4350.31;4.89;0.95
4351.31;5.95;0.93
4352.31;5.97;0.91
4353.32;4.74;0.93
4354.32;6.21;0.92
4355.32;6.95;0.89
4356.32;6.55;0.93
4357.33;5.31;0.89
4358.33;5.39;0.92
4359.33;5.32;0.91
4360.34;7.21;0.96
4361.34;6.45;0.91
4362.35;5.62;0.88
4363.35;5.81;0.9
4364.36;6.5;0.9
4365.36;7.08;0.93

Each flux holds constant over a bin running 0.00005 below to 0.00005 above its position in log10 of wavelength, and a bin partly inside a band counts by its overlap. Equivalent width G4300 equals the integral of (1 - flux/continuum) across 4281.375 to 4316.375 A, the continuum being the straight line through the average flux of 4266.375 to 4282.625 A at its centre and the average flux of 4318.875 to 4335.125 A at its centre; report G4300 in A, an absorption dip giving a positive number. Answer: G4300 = 2.7 A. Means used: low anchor 5.61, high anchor 5.89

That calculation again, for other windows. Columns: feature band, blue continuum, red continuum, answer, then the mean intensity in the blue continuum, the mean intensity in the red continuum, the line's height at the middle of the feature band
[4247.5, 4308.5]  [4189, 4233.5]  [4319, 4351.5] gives 0.4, 5.58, 5.71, 5.65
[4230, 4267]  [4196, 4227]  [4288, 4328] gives -1.2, 5.65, 5.41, 5.56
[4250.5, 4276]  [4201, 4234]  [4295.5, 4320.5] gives -2.2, 5.63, 5.23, 5.43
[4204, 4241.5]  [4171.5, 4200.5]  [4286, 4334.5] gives -1.6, 5.31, 5.47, 5.36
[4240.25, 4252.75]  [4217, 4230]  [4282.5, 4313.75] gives -1.0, 5.35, 5.24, 5.31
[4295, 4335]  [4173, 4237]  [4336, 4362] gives 1.6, 5.49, 5.73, 5.67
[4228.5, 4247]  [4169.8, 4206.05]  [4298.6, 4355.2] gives 0.1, 5.37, 5.48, 5.41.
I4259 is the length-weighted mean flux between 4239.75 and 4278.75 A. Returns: 5.79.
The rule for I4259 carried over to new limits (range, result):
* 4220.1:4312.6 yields 5.51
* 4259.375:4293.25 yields 5.75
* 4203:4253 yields 5.64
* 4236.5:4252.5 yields 5.51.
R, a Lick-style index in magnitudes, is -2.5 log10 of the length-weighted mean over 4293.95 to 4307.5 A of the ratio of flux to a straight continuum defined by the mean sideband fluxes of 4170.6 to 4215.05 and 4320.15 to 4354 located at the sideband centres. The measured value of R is 0.12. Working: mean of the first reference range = 5.5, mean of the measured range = 5.05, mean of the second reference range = 5.67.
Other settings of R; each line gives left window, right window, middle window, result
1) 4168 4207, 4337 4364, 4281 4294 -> -0.02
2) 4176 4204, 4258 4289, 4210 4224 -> -0.07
